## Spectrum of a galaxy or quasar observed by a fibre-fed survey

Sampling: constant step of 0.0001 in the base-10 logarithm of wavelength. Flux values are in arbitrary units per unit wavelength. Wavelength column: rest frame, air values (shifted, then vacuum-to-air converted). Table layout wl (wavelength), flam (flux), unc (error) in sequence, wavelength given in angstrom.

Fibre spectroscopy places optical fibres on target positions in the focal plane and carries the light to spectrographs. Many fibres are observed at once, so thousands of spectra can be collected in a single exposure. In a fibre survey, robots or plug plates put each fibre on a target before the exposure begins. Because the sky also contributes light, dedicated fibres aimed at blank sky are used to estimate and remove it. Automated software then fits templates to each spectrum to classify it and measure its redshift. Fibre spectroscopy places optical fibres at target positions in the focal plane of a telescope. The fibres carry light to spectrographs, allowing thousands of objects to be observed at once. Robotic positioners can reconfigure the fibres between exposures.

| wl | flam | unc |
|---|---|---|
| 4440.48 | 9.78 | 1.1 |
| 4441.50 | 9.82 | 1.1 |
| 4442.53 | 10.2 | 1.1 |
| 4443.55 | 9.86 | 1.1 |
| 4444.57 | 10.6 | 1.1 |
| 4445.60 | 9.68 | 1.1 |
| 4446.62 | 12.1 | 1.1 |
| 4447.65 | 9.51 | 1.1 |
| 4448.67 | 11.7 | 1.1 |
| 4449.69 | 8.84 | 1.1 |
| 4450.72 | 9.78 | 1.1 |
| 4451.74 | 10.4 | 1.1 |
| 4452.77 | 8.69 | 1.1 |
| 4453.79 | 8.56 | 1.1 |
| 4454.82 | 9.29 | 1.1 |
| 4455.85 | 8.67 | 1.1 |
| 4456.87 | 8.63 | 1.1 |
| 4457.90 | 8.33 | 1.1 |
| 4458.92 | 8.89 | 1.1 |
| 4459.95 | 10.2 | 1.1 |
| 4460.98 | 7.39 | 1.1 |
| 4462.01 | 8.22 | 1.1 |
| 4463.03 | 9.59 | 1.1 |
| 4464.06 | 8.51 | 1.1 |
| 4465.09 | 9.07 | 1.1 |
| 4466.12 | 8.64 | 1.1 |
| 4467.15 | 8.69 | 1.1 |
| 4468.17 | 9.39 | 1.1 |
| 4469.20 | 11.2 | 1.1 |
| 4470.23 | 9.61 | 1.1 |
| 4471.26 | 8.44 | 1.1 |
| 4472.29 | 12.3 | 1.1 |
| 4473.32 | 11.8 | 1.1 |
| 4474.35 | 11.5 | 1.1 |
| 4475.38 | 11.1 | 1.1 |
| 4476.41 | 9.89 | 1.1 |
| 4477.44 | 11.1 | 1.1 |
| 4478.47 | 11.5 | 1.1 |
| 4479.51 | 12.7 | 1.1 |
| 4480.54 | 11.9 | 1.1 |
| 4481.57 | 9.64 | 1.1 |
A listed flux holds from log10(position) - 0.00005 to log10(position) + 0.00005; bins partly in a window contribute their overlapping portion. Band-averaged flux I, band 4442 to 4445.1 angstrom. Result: 10.2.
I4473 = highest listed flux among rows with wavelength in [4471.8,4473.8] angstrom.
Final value 12.3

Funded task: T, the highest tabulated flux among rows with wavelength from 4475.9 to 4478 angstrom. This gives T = 11.1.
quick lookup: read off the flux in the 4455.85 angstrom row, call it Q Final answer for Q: 8.67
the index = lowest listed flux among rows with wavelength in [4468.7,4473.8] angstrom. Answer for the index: 8.44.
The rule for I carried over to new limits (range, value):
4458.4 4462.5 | 8.67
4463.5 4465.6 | 8.79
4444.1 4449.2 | 10.7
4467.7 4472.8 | 10.2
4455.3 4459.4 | 8.64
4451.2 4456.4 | 9.13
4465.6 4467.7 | 8.7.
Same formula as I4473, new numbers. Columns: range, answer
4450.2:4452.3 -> 10.4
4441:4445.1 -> 10.6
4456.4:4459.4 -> 8.89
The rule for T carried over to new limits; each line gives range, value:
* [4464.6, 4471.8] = 11.2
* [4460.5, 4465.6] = 9.59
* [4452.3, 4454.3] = 8.69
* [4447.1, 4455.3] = 11.7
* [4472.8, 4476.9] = 11.8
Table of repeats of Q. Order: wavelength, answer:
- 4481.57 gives 9.64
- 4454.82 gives 9.29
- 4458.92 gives 8.89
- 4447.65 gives 9.51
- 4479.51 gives 12.7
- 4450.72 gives 9.78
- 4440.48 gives 9.78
